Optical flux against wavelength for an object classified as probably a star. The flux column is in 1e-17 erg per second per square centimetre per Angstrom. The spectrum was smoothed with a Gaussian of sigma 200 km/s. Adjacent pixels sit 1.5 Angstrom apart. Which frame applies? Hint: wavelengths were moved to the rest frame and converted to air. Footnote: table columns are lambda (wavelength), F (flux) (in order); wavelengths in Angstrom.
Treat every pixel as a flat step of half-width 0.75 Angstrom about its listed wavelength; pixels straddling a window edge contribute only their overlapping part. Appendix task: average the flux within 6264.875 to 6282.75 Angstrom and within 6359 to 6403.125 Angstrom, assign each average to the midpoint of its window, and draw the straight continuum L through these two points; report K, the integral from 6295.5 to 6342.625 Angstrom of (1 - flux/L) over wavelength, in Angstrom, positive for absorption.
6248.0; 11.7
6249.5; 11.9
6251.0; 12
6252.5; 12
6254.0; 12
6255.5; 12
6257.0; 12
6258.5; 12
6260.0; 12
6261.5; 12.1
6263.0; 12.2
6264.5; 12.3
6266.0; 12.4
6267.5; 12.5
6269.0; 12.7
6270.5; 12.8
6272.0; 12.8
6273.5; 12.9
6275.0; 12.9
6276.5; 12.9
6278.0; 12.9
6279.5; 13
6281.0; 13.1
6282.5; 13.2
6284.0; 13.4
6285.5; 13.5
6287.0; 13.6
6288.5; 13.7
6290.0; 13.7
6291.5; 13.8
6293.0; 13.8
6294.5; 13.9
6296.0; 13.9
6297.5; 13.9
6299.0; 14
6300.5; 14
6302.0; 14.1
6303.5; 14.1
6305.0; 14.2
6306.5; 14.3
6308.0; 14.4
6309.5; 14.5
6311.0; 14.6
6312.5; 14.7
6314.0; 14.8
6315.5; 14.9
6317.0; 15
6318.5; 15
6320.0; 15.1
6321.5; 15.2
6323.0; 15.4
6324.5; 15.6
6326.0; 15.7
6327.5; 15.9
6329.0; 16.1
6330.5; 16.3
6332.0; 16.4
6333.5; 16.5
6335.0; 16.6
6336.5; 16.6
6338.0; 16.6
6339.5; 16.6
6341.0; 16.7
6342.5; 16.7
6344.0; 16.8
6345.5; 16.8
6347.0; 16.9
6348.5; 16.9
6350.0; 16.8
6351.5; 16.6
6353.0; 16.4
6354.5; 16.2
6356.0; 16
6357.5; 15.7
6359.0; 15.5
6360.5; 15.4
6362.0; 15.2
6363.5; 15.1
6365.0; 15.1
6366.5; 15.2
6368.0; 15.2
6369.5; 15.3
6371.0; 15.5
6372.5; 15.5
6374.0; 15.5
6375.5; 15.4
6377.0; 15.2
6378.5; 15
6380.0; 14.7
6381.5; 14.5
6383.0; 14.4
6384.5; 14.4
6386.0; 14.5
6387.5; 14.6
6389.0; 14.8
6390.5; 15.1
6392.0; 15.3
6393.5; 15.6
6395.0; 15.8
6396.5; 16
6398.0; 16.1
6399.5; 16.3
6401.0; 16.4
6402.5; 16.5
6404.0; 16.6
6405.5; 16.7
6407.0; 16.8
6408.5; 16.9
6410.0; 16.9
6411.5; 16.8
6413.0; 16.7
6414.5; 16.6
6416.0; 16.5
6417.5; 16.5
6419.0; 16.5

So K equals -4.7 Angstrom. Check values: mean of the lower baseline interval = 12.8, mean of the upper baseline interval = 15.3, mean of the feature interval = 15.3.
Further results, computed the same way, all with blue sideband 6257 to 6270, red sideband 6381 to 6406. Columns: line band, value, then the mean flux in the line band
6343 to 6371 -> -2.6 Angstrom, 15.9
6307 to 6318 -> -1.0 Angstrom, 14.7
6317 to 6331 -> -1.8 Angstrom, 15.5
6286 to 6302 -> -1.0 Angstrom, 13.8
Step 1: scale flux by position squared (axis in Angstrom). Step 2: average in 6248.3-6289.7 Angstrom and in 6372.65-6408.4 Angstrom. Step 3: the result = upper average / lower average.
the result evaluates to 1.3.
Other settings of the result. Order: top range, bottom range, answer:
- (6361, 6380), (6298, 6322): 1.07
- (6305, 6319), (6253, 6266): 1.23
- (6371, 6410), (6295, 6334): 1.07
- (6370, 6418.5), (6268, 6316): 1.19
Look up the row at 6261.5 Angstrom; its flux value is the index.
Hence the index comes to 12.1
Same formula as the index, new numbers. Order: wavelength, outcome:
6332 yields 16.4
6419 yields 16.5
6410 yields 16.9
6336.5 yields 16.6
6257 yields 12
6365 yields 15.1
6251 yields 12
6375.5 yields 15.4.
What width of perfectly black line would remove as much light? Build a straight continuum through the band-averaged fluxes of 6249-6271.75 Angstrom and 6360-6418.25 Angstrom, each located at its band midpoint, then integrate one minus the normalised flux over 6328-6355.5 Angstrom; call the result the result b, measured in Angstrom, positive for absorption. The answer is -4.2 Angstrom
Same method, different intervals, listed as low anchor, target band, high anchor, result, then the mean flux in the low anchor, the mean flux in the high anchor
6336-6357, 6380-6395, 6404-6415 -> 1.7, 16.6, 16.8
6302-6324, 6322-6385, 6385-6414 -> -2.2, 14.7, 16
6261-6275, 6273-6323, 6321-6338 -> 0.9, 12.5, 16.1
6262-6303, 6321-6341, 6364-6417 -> -2.5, 13.3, 15.7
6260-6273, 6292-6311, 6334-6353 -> 0.4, 12.5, 16.7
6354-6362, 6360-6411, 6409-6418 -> 2.1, 15.7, 16.7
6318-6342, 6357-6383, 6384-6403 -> 0.8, 16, 15.5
